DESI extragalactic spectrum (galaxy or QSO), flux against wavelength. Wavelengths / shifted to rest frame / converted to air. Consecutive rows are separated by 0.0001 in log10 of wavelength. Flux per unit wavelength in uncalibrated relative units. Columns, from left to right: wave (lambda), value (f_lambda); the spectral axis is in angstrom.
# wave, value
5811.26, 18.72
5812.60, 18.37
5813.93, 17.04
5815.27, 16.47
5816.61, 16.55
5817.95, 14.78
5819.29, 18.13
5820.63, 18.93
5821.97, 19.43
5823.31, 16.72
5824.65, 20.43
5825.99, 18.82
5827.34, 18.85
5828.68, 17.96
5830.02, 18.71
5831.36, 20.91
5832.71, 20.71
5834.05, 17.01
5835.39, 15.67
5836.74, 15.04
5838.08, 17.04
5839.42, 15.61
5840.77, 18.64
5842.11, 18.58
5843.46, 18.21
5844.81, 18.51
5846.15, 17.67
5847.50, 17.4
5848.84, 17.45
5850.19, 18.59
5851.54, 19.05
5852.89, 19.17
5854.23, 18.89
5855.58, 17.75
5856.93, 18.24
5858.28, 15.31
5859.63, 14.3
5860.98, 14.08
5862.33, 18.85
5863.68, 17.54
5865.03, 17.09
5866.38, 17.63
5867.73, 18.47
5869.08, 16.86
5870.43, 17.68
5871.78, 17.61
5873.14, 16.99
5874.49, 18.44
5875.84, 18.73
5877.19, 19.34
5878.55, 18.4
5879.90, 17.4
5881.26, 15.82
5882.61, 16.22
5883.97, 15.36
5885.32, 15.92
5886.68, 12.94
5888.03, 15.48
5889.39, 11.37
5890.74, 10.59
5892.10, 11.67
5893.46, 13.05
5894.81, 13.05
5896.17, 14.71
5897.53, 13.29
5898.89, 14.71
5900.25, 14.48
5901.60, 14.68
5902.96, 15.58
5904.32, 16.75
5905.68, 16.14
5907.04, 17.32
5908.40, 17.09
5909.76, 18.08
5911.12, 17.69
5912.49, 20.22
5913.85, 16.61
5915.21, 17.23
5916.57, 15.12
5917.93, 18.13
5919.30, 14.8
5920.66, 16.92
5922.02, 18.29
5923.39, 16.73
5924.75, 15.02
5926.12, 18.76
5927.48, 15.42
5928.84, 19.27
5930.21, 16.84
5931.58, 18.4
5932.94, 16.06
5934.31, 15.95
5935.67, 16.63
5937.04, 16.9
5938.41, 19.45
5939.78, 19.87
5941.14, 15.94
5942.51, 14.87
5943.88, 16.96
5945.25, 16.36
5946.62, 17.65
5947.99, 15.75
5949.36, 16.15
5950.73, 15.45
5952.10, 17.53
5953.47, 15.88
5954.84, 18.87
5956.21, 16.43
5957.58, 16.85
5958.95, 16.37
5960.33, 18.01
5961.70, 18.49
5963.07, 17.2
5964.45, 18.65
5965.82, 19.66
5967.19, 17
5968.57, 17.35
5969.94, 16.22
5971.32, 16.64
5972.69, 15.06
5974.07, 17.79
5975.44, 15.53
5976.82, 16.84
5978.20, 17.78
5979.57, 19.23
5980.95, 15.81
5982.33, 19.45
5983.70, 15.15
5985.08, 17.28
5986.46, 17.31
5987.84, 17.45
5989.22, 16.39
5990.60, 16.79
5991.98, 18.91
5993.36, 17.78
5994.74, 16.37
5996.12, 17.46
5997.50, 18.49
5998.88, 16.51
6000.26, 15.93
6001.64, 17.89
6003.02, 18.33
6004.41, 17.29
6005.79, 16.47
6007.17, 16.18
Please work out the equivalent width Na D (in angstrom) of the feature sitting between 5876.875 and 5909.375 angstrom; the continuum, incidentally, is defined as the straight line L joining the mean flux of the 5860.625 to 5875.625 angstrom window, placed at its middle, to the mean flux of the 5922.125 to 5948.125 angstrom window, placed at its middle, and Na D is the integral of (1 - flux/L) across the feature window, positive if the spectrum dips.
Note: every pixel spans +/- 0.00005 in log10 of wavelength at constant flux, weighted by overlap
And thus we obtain 4.30 angstrom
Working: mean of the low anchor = 17.5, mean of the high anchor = 17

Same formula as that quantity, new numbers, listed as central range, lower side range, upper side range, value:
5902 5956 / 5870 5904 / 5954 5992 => -2.33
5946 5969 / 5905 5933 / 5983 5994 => -0.13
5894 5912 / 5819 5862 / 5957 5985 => 1.93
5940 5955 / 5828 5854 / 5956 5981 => 0.75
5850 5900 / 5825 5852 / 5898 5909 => 1.85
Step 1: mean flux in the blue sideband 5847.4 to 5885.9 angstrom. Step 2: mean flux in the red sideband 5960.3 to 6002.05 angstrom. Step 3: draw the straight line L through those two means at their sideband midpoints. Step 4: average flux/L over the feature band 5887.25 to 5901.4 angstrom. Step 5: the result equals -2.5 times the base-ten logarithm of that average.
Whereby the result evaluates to 0.29 mag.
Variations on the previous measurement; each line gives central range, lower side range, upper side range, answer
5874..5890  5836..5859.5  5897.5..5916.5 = 0.05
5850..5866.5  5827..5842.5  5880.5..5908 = -0.05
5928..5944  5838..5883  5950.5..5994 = 0.01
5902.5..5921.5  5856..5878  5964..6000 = 0.02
